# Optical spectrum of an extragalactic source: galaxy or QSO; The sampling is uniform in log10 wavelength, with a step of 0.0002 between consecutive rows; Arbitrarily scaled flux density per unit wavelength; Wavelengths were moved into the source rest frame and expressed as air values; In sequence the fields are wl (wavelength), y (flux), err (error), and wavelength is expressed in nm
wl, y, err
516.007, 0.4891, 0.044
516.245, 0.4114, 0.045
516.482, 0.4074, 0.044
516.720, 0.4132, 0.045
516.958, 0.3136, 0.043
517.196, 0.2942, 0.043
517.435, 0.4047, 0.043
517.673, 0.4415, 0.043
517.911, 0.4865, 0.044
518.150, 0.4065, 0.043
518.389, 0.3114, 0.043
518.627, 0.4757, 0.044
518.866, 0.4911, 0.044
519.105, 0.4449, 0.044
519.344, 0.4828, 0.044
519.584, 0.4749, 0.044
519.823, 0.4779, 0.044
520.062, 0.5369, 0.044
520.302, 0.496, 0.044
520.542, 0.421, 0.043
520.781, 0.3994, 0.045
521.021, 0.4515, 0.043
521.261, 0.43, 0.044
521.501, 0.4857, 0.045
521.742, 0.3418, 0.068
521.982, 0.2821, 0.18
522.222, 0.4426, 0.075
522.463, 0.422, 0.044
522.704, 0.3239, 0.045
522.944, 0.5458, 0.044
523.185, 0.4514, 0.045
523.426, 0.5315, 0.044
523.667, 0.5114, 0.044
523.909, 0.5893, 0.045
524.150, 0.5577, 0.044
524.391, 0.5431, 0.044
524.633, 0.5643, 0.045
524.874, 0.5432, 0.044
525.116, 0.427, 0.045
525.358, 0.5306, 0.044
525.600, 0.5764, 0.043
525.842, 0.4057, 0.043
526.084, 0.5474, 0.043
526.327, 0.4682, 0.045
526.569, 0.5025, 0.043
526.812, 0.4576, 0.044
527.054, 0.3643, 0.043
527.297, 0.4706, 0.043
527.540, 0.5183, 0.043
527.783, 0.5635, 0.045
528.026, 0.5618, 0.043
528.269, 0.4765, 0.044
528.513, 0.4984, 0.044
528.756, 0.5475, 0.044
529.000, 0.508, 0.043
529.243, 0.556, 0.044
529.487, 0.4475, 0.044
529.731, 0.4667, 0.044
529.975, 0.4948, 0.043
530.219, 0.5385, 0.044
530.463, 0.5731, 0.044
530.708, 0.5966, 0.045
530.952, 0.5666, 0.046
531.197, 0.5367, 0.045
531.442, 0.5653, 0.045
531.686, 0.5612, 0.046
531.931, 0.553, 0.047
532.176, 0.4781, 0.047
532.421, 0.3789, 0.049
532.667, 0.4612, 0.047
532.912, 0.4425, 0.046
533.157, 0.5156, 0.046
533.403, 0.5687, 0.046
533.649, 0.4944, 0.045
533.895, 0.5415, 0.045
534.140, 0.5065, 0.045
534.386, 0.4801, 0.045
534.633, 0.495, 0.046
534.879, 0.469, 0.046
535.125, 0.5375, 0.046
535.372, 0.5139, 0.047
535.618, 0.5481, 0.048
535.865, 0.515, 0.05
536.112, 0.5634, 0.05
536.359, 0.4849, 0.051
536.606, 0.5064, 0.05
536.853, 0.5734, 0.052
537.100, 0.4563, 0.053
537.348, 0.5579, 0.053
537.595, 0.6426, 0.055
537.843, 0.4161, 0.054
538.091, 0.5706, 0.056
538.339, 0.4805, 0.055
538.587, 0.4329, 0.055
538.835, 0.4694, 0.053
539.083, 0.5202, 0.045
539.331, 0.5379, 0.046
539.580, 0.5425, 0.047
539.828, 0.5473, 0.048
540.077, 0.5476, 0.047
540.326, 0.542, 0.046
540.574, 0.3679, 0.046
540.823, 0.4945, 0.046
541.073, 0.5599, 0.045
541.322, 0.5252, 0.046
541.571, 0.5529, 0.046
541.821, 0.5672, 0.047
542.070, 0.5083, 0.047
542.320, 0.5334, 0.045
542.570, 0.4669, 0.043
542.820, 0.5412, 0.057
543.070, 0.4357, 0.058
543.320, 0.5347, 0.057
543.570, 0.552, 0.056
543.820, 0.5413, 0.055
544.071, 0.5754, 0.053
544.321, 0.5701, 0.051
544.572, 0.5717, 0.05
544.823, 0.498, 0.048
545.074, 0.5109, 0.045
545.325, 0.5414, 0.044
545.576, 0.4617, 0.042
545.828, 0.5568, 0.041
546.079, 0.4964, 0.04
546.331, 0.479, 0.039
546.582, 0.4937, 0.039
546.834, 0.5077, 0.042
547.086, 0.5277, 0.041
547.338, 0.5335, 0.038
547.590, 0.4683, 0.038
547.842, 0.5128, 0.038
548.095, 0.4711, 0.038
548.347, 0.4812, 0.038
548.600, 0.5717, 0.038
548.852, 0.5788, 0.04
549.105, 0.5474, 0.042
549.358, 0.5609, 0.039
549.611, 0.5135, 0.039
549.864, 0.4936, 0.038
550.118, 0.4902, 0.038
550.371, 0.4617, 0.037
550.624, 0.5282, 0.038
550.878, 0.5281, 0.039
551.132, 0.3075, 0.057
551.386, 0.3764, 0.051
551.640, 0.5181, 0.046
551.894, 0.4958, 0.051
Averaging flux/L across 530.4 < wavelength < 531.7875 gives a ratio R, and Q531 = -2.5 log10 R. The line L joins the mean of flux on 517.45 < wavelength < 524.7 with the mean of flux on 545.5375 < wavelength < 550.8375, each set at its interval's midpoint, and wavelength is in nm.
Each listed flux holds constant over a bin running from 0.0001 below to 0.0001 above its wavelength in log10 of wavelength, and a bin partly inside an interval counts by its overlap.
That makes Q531 -0.18 mag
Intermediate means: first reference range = 0.459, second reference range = 0.512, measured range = 0.566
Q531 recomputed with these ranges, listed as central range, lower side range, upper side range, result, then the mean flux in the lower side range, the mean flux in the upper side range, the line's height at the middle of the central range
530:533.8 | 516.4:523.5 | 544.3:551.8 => -0.13 mag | 0.429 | 0.504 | 0.461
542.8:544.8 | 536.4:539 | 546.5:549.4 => -0.05 mag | 0.51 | 0.52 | 0.516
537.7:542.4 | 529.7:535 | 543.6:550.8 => 0.01 mag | 0.514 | 0.52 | 0.517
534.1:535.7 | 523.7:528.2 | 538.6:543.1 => 0.01 mag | 0.51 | 0.514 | 0.513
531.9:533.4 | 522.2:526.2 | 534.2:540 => 0.08 mag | 0.502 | 0.516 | 0.511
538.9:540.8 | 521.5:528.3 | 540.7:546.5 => 0.01 mag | 0.483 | 0.525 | 0.516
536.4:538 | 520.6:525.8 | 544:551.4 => -0.07 mag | 0.472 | 0.509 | 0.493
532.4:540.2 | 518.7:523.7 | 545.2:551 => -0.06 mag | 0.449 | 0.513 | 0.485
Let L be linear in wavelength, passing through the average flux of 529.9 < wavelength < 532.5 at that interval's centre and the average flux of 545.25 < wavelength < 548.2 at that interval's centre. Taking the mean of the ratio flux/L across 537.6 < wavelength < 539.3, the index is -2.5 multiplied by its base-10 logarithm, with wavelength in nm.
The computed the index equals 0.05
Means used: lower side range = 0.534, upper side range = 0.504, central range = 0.496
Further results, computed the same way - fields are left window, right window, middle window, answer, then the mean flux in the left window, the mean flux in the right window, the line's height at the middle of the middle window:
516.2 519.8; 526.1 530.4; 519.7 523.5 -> 0.02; 0.419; 0.499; 0.447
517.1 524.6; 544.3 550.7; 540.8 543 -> -0.05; 0.452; 0.515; 0.502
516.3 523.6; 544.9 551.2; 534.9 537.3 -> -0.10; 0.43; 0.507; 0.474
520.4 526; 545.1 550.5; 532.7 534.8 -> -0.03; 0.469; 0.512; 0.488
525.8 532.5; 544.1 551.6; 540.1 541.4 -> 0.01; 0.509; 0.506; 0.507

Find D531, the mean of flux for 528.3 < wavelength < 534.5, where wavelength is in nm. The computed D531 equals 0.515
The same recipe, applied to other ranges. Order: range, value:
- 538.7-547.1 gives 0.52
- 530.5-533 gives 0.517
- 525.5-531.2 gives 0.509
